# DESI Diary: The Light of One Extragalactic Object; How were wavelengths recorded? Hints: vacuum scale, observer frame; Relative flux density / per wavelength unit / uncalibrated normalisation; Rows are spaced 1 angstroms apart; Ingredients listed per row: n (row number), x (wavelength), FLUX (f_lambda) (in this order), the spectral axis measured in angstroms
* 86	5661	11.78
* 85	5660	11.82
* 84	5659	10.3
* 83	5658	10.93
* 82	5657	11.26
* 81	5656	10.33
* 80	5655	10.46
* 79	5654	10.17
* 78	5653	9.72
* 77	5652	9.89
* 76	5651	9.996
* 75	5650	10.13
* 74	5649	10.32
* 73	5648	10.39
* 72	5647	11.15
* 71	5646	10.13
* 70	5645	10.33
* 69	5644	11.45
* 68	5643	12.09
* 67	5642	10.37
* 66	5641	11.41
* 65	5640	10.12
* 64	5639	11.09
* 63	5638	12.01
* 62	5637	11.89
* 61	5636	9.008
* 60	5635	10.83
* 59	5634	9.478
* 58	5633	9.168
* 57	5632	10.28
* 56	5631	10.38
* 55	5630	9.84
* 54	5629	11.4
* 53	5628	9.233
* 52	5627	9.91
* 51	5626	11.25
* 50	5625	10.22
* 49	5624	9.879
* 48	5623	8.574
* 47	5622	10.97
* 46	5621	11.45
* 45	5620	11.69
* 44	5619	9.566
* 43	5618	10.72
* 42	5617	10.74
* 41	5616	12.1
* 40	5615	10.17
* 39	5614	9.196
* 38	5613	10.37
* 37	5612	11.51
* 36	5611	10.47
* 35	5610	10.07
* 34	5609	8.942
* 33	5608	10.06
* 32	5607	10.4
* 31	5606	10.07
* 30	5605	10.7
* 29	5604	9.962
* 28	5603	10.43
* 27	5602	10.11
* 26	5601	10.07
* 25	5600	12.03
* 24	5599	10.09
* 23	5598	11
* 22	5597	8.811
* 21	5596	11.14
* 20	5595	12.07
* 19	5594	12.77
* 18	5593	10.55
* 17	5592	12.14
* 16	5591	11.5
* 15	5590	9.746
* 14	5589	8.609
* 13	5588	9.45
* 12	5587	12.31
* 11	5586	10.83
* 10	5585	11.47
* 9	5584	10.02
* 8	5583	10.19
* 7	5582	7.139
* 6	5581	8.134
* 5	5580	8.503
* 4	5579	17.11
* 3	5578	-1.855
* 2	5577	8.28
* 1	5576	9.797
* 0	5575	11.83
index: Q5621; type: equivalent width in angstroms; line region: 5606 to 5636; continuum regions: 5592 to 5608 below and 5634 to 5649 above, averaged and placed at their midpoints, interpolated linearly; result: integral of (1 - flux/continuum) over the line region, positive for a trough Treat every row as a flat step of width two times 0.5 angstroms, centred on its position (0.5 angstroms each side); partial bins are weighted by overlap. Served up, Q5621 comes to 1.3 angstroms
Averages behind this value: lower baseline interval 10.7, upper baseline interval 10.8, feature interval 10.3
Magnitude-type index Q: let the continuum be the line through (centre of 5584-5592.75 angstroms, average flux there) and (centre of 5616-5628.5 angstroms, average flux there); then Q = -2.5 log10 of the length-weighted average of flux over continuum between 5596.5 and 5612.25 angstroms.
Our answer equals 0.03 mag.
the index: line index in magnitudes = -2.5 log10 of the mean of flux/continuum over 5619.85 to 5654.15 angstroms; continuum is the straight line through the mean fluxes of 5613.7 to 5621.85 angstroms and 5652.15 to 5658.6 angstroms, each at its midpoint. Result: 0.01 mag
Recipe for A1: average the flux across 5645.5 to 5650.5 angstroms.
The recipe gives 10.4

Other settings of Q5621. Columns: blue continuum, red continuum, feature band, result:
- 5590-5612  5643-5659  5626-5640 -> 0.2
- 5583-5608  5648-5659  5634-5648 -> -0.6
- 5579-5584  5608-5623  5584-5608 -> -1.8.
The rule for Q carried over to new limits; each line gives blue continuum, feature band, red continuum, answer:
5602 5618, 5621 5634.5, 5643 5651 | 0.04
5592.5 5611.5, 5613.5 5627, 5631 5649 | 0.01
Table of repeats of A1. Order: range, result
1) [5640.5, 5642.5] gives 10.9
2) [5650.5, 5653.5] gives 9.87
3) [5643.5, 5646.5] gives 10.6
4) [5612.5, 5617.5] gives 10.5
